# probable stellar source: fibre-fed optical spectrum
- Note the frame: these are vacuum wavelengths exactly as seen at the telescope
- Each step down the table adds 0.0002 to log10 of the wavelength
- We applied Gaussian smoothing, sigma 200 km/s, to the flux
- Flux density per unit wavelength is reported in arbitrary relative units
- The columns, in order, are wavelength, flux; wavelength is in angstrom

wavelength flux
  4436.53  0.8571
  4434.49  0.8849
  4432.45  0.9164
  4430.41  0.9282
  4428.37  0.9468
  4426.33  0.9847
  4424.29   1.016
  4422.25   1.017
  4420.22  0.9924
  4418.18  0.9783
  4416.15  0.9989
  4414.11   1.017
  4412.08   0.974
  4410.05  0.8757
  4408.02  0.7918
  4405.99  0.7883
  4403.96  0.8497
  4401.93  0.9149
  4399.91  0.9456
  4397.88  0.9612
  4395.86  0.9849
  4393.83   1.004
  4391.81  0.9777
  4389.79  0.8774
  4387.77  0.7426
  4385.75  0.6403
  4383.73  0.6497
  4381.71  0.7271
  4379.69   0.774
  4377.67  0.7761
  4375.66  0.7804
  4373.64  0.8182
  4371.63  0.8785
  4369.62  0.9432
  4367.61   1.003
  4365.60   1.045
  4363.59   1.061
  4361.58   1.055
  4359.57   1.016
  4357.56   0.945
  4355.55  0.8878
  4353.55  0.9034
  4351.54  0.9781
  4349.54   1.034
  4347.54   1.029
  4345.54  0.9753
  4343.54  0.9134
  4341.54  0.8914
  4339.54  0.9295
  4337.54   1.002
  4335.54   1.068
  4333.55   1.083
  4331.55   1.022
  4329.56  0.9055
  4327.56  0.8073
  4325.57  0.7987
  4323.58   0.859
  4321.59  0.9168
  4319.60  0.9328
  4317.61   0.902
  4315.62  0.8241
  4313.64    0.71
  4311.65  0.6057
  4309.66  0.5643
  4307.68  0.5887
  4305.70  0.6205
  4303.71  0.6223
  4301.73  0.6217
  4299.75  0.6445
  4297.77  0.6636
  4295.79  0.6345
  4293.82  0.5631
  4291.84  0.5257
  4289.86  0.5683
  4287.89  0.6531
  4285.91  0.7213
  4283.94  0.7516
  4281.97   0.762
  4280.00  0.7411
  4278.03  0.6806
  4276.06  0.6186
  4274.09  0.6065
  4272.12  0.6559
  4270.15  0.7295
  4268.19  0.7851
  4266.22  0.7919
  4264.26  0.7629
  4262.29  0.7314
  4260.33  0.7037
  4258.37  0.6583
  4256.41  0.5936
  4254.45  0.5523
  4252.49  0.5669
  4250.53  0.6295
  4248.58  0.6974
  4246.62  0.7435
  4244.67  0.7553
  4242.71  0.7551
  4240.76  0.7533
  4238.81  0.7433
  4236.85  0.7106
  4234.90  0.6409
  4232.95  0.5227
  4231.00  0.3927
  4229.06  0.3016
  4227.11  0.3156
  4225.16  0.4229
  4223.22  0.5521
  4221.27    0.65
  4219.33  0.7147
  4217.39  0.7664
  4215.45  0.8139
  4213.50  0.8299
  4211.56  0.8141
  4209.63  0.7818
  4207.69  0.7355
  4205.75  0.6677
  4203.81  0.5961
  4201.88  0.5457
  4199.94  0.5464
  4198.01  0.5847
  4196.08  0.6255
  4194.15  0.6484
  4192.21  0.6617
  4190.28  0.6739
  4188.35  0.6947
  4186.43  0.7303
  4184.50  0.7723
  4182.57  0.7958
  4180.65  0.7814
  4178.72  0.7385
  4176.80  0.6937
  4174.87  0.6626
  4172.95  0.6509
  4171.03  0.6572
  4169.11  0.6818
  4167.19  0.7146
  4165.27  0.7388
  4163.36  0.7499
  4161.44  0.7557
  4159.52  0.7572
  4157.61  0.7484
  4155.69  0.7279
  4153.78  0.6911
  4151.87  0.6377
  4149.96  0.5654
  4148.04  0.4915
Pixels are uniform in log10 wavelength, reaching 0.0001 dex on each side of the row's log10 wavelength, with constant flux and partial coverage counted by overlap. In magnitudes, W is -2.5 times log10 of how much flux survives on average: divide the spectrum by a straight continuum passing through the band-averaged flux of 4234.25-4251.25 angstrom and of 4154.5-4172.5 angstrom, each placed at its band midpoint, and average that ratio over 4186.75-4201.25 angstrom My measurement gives 0.14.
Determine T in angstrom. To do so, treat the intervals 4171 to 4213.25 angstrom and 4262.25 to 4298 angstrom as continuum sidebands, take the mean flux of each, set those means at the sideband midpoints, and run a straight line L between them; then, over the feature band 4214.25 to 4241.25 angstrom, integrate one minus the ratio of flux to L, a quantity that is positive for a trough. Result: 3.7 angstrom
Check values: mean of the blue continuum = 0.688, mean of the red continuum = 0.68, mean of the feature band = 0.592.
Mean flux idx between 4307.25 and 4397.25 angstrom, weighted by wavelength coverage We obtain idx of 0.887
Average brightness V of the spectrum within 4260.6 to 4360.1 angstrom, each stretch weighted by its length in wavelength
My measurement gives 0.79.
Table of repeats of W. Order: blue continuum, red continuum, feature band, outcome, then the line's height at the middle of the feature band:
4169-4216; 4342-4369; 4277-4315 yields 0.333 mag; 0.879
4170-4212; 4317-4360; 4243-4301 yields 0.221 mag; 0.827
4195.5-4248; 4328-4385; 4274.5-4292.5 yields 0.154 mag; 0.773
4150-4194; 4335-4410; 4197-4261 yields 0.198 mag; 0.766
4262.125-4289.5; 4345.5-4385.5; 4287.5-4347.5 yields 0.028 mag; 0.801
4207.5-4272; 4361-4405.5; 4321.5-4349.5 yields -0.172 mag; 0.808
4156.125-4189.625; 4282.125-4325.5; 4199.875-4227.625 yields 0.089 mag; 0.715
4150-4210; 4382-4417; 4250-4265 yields 0.167 mag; 0.756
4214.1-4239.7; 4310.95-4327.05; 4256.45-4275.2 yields -0.036 mag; 0.684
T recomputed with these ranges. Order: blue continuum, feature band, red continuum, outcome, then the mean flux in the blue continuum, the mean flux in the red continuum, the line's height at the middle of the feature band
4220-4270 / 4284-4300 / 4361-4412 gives 1.89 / 0.632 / 0.875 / 0.713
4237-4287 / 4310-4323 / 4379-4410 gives -0.76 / 0.7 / 0.844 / 0.759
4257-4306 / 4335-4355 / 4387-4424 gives -4.08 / 0.673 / 0.93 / 0.805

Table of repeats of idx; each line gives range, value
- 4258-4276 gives 0.711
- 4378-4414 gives 0.855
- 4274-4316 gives 0.648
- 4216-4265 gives 0.627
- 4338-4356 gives 0.953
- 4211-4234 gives 0.587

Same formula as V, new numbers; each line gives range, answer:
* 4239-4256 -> 0.682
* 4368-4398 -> 0.836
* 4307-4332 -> 0.801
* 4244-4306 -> 0.667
